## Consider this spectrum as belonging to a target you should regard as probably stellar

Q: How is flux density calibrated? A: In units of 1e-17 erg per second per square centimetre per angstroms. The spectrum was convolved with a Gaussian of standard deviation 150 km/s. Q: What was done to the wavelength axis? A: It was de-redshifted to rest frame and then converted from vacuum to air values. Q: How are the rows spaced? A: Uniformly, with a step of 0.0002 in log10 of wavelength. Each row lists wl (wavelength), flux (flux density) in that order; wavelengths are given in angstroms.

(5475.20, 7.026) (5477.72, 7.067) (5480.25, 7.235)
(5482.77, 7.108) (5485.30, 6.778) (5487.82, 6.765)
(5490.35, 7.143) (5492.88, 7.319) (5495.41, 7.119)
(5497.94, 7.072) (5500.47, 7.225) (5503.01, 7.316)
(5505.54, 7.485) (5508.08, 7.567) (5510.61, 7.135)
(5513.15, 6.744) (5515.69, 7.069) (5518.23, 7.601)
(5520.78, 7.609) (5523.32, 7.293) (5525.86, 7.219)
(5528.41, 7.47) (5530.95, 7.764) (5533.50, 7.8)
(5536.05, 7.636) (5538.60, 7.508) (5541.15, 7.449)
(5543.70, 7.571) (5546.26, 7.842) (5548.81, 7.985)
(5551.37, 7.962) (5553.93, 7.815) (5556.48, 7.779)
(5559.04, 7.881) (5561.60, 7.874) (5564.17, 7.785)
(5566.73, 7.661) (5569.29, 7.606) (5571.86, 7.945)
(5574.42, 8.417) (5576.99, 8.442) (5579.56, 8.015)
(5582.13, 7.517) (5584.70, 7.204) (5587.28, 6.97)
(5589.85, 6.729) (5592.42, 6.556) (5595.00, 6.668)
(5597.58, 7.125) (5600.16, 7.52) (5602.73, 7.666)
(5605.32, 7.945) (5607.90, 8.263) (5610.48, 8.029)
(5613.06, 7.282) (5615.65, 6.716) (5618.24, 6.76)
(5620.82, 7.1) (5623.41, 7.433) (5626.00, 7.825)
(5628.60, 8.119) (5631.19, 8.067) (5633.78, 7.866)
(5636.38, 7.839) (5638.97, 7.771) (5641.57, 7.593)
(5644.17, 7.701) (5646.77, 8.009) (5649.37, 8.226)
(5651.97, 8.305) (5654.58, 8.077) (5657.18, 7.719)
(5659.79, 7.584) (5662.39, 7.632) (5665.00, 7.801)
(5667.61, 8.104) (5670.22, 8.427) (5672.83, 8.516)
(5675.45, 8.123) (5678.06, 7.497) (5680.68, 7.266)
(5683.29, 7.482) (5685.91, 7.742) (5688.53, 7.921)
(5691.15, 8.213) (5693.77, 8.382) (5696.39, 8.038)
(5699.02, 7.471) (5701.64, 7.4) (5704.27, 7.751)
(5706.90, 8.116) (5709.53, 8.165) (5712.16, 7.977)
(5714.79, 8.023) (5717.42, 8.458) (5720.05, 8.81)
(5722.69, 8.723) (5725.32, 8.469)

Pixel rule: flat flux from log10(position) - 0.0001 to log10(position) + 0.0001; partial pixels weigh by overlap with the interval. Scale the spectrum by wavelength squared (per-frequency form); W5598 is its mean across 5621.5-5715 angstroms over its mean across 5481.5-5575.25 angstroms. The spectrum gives 1.1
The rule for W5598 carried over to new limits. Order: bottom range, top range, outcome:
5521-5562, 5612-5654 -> 1.03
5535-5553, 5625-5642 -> 1.06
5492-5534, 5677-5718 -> 1.14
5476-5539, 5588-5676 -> 1.10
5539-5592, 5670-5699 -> 1.07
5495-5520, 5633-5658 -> 1.15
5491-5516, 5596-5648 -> 1.10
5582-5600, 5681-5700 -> 1.17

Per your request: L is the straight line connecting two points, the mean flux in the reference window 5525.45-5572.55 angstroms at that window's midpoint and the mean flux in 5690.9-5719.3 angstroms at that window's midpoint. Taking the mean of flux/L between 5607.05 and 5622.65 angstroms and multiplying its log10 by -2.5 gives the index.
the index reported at 0.072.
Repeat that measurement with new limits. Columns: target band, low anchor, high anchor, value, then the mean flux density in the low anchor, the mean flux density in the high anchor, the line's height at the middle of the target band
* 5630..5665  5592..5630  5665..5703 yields -0.03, 7.42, 7.89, 7.66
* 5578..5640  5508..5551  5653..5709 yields 0.03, 7.49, 7.87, 7.69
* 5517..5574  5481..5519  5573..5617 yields -0.06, 7.16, 7.47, 7.31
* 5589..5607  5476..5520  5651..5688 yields 0.05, 7.16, 7.87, 7.58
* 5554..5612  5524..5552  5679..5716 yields 0.01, 7.64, 7.85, 7.7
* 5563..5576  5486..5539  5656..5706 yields -0.06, 7.32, 7.85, 7.5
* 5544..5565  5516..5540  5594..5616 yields -0.05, 7.52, 7.51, 7.52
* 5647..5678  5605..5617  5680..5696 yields -0.03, 7.62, 7.87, 7.79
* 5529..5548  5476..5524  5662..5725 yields -0.04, 7.19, 8.01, 7.35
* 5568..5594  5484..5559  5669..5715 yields 0.01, 7.42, 7.91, 7.59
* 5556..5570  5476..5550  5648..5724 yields -0.03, 7.34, 8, 7.53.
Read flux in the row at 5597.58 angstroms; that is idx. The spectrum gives 7.125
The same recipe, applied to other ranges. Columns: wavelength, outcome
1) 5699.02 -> 7.471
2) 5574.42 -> 8.417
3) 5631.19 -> 8.067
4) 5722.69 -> 8.723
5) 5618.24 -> 6.76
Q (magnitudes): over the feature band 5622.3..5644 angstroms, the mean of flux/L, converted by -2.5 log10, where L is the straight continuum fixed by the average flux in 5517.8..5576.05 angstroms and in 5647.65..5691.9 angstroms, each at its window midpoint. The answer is 0.01 mag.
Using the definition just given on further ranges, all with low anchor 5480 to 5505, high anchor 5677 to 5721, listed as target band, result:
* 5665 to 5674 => -0.06 mag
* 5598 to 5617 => -0.01 mag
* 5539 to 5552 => -0.06 mag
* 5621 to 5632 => -0.02 mag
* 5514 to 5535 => -0.03 mag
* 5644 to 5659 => -0.04 mag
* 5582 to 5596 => 0.09 mag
